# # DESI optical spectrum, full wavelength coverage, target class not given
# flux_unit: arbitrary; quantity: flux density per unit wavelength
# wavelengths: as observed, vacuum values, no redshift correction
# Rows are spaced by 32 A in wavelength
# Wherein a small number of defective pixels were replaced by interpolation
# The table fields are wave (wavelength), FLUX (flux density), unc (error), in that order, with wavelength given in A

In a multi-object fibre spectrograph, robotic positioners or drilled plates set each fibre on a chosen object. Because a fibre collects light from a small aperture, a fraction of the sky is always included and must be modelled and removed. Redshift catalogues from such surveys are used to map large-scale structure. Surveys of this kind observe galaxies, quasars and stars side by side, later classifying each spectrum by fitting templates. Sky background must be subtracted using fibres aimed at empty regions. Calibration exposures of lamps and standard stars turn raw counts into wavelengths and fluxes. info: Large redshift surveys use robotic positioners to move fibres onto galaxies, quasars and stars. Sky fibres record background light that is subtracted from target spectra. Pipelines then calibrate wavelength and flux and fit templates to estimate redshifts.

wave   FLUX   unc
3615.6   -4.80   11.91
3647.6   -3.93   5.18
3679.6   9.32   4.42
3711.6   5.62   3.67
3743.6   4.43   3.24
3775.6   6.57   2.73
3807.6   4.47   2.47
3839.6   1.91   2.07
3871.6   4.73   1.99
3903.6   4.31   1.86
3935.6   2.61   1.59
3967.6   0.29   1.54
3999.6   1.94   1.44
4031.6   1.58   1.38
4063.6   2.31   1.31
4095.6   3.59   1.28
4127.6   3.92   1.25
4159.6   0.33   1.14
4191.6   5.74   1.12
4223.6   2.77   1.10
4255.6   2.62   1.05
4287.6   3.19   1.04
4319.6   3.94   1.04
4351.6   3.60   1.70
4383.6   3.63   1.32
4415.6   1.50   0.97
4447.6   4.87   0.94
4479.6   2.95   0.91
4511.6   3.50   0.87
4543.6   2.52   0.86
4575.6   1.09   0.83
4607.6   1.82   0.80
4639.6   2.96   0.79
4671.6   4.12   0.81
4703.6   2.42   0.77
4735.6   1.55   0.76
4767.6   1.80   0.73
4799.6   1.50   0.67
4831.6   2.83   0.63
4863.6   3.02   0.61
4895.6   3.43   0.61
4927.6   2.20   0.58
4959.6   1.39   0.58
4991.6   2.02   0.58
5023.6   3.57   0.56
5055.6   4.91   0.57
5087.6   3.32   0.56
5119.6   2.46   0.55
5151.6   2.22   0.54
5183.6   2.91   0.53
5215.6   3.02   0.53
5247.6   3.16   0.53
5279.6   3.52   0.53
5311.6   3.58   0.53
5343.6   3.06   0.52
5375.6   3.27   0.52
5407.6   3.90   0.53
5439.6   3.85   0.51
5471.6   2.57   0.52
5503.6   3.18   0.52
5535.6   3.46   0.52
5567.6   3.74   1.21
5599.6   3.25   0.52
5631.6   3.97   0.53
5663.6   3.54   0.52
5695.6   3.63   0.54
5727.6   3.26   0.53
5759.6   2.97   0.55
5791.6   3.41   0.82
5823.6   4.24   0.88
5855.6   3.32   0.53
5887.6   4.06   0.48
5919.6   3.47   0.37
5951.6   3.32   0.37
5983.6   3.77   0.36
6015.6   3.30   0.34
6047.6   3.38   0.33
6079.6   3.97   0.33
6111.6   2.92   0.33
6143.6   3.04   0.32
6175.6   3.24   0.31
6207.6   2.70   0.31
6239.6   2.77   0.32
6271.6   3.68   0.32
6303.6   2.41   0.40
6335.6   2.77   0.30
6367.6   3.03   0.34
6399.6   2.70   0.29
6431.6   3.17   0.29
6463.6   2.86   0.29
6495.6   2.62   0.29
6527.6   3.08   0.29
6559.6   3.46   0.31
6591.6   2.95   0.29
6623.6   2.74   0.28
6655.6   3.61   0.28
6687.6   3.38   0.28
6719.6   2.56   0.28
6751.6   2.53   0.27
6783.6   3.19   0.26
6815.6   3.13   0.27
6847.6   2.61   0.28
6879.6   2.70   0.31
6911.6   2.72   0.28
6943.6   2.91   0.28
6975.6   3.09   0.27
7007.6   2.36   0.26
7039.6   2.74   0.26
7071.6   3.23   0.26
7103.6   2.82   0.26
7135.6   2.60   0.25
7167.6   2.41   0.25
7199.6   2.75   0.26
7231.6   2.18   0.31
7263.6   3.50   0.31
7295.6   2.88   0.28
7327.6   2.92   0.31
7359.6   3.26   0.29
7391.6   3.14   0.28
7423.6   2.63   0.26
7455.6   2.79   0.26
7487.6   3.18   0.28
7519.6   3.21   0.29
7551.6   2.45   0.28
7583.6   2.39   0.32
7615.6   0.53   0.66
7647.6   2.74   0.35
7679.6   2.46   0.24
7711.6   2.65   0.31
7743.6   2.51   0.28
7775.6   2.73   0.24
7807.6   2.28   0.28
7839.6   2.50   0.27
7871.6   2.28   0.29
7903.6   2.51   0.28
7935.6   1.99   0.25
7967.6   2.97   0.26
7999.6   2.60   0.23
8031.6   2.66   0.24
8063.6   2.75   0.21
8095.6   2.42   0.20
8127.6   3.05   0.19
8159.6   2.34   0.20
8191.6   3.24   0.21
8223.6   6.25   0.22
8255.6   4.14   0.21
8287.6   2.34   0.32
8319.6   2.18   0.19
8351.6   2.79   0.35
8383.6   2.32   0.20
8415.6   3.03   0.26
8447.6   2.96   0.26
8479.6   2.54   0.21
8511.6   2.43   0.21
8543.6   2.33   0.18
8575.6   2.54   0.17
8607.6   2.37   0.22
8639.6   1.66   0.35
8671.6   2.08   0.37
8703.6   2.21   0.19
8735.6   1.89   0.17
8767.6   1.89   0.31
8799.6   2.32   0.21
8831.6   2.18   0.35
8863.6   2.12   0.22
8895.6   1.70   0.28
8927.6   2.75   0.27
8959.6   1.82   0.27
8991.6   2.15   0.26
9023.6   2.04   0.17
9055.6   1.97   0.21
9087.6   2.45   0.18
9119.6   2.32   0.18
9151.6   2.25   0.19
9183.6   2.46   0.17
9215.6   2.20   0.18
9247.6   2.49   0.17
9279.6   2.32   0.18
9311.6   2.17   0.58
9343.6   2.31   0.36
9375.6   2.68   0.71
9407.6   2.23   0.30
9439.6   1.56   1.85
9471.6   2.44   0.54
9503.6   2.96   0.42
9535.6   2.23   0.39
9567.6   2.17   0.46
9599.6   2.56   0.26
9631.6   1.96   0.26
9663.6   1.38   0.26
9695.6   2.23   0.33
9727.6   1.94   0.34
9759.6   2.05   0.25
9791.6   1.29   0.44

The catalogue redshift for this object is 0.25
